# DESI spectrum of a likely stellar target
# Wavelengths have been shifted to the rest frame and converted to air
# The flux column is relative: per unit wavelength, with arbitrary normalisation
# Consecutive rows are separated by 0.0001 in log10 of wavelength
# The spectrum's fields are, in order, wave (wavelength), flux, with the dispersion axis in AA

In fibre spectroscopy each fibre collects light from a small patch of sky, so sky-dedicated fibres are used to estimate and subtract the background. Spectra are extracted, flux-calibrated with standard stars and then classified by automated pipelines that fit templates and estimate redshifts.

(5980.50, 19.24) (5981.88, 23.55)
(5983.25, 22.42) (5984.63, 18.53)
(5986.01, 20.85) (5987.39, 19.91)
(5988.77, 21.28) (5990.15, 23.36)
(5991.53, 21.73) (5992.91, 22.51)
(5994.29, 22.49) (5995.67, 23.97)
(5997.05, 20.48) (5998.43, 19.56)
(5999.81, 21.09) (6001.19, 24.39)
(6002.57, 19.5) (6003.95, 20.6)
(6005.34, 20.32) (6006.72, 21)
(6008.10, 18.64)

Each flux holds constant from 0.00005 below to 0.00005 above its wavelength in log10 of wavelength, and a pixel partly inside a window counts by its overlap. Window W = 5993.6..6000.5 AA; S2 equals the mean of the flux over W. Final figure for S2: 21.5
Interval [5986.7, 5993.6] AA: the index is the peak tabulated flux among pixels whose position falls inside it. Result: 23.36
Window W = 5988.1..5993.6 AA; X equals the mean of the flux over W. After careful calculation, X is 22.2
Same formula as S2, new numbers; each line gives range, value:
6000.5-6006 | 21.2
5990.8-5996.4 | 22.7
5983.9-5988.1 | 19.8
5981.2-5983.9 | 23.1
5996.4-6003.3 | 21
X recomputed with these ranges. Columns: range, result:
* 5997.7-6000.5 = 20.4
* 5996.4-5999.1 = 20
